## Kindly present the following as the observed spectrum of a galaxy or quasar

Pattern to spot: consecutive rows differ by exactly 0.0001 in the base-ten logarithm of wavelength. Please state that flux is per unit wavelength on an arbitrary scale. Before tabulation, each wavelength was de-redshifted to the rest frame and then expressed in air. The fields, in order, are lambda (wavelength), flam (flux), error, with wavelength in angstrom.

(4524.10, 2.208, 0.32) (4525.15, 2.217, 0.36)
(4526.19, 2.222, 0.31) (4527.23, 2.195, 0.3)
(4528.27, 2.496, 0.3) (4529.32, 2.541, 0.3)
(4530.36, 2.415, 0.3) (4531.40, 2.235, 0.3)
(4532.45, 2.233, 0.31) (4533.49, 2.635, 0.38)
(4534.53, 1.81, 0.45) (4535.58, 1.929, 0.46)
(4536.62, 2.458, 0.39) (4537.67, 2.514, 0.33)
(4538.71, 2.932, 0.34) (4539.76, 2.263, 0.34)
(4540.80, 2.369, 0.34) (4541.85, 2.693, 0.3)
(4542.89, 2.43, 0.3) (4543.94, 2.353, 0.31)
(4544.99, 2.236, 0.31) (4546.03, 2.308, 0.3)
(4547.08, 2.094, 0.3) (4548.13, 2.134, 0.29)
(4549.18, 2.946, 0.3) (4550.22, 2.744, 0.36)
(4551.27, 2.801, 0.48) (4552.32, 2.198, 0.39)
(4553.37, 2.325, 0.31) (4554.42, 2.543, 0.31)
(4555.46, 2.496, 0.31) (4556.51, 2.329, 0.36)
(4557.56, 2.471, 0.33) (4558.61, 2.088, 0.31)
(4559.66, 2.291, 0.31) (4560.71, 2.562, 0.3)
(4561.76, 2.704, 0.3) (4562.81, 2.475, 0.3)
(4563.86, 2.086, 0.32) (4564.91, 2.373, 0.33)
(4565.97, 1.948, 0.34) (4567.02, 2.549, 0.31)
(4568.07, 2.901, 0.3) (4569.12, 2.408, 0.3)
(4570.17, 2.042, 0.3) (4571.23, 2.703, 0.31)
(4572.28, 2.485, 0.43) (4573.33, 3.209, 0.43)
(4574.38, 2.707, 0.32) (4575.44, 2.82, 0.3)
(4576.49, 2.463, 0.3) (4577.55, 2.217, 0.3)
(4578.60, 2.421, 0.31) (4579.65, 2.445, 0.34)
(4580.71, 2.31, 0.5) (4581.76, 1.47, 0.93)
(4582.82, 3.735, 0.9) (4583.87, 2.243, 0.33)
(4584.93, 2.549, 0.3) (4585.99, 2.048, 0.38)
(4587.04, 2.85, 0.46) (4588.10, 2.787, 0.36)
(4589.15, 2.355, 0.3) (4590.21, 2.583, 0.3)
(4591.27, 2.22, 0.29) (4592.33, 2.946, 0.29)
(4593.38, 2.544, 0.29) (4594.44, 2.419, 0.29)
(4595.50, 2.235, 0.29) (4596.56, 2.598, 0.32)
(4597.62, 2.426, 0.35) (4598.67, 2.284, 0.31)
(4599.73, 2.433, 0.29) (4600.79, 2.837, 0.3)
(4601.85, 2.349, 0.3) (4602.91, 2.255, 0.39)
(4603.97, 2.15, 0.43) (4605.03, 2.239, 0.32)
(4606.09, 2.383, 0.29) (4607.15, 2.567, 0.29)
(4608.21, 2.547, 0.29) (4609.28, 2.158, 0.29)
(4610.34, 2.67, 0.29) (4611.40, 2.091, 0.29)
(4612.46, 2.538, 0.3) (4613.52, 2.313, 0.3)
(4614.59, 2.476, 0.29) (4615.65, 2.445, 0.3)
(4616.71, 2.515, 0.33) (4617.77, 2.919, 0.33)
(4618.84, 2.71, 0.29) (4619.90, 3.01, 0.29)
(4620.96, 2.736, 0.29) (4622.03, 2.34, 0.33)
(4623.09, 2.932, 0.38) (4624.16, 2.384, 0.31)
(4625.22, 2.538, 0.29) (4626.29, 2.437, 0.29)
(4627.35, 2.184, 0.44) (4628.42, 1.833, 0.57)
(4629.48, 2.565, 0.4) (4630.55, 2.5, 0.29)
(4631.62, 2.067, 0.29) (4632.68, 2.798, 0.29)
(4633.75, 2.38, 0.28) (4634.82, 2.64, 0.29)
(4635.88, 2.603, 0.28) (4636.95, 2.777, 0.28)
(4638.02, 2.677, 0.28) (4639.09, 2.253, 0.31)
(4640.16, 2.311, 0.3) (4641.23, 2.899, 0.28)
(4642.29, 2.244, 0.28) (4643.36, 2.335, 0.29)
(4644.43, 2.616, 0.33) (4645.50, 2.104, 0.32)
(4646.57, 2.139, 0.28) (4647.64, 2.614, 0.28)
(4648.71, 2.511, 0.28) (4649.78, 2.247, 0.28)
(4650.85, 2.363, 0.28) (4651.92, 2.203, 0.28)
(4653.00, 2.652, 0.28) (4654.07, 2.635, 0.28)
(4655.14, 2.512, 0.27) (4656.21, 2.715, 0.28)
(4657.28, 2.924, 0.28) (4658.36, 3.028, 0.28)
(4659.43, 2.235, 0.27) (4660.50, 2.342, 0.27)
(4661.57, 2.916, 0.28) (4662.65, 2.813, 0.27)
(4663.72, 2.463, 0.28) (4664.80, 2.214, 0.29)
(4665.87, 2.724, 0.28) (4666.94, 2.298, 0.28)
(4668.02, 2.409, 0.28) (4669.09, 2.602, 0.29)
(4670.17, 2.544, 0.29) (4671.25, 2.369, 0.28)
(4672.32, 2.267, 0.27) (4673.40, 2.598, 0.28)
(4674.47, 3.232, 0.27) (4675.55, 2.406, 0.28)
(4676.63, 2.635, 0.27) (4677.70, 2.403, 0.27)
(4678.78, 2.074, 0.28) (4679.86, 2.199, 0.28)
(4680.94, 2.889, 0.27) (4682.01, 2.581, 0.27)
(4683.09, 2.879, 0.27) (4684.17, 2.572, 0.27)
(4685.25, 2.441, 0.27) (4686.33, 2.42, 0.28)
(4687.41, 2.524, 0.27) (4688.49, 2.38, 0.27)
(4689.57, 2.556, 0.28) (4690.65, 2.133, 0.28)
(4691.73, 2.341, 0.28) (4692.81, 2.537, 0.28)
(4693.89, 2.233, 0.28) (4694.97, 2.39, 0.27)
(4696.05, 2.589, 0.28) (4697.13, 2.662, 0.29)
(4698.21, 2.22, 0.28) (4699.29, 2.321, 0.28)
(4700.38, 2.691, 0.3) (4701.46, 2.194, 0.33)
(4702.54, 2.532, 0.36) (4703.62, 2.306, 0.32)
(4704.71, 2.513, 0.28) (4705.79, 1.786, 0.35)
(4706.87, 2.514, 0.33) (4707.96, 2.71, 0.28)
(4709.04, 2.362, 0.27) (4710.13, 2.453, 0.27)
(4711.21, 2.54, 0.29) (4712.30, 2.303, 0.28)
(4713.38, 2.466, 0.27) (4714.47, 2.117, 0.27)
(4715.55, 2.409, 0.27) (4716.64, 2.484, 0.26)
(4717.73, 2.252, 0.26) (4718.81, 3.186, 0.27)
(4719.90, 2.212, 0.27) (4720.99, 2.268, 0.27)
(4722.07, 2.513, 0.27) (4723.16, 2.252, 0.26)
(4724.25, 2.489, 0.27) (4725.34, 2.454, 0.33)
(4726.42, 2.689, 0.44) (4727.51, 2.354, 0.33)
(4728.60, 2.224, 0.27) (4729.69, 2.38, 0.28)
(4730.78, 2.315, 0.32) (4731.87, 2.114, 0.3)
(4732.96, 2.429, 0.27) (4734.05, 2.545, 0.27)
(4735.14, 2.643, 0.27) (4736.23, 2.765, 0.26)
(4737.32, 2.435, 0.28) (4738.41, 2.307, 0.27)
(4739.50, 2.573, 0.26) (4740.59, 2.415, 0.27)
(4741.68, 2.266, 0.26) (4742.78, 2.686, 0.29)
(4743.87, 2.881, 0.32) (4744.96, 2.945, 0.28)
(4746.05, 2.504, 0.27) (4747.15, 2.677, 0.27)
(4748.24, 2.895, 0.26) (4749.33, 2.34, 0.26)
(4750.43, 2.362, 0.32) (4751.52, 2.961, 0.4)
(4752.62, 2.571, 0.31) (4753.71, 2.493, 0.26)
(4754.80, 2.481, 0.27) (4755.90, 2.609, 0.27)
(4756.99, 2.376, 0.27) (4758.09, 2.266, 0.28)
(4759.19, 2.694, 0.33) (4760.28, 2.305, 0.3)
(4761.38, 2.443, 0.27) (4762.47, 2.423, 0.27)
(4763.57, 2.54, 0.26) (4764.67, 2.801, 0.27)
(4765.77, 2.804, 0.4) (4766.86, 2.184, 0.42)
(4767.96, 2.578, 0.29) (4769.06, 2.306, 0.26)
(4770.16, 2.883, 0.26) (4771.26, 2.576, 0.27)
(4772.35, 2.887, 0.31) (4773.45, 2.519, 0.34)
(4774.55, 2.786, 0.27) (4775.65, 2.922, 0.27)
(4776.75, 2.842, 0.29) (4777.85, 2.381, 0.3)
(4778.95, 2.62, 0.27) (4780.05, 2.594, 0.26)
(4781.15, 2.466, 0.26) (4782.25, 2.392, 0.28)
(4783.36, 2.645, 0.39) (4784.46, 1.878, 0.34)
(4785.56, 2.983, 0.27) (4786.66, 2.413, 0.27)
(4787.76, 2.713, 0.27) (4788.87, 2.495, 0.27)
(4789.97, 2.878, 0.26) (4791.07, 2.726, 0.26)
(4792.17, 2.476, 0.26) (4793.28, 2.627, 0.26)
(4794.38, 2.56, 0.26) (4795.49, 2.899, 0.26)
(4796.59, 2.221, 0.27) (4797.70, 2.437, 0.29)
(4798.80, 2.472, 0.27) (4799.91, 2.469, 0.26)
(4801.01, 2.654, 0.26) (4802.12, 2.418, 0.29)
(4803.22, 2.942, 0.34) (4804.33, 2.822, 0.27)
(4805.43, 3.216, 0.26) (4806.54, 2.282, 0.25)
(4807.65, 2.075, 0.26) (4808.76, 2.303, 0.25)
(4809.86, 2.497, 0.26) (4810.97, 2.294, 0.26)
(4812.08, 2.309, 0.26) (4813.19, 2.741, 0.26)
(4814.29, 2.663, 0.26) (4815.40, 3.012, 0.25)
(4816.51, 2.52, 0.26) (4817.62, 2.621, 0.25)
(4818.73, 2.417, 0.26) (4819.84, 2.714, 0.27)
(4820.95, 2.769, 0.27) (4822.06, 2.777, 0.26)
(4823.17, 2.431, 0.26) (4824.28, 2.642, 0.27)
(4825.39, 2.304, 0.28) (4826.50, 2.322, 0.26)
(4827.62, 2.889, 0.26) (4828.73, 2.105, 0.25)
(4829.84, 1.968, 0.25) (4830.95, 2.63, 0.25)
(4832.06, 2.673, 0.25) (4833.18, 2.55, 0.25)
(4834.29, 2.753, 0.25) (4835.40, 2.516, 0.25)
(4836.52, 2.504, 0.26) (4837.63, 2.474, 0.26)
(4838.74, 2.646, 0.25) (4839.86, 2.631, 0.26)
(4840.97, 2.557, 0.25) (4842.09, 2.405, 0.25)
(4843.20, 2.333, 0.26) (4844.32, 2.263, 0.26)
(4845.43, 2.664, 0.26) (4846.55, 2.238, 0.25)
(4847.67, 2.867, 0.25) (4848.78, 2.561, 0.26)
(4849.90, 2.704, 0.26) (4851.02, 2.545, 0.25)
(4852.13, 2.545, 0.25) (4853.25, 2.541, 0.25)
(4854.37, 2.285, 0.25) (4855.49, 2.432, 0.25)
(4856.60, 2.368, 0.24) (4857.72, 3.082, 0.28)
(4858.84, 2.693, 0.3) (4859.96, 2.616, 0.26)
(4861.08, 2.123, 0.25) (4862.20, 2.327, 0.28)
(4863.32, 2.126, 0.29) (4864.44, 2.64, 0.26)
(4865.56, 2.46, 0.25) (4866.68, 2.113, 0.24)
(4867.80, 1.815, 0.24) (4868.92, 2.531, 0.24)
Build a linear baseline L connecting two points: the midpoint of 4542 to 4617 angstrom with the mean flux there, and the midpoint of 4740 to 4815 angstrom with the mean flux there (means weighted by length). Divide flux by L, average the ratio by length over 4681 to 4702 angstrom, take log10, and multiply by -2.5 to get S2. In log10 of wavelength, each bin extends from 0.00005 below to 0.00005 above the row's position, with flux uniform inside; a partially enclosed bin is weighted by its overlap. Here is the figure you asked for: 0.02 mag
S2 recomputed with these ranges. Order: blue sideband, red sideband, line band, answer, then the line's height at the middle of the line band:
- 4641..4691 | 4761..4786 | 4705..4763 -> 0.03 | 2.56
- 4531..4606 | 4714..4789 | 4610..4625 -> -0.05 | 2.46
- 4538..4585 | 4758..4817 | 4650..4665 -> -0.03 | 2.51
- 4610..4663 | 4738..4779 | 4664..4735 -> 0.05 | 2.55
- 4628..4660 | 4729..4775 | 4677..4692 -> 0.02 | 2.51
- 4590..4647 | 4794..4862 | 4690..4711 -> 0.04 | 2.49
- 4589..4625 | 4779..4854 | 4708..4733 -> 0.05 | 2.52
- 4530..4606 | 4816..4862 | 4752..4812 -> -0.02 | 2.51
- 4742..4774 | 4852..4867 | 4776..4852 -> -0.02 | 2.51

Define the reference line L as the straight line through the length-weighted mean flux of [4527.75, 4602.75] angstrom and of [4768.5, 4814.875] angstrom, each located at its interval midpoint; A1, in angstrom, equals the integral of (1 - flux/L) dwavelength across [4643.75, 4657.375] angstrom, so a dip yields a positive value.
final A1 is 0.2 angstrom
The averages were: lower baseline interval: 2.45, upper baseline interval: 2.58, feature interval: 2.46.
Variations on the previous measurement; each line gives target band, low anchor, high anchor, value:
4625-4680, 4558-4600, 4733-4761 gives 0.58 angstrom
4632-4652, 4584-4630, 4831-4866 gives 0.15 angstrom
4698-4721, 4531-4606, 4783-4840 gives 0.92 angstrom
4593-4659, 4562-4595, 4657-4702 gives 0.49 angstrom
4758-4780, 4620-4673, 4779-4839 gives -0.50 angstrom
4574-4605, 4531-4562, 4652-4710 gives -0.45 angstrom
